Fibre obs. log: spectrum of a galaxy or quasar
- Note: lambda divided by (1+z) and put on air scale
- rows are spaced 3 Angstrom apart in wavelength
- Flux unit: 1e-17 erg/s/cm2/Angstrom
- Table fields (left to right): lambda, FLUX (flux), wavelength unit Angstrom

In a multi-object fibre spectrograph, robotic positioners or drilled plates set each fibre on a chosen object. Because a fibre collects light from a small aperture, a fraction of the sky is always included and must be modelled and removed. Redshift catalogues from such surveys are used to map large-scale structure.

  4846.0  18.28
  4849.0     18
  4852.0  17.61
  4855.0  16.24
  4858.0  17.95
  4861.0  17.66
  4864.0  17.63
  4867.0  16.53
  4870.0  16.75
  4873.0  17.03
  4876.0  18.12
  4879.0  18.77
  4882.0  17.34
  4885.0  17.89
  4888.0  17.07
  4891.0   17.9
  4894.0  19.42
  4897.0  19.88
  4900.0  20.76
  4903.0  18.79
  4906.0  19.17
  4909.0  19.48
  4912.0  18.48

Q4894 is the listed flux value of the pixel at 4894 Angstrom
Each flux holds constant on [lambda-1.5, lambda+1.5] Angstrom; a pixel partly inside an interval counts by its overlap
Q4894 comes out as 19.42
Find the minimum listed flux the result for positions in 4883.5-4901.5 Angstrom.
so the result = 17.07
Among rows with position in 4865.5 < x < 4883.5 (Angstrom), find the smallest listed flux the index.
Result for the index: 16.53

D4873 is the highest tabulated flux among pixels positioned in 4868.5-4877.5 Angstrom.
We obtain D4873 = 18.12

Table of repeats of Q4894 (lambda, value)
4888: 17.07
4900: 20.76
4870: 16.75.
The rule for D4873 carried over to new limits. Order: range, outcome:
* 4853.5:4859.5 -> 17.95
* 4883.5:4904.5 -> 20.76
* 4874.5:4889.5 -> 18.77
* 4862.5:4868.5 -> 17.63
